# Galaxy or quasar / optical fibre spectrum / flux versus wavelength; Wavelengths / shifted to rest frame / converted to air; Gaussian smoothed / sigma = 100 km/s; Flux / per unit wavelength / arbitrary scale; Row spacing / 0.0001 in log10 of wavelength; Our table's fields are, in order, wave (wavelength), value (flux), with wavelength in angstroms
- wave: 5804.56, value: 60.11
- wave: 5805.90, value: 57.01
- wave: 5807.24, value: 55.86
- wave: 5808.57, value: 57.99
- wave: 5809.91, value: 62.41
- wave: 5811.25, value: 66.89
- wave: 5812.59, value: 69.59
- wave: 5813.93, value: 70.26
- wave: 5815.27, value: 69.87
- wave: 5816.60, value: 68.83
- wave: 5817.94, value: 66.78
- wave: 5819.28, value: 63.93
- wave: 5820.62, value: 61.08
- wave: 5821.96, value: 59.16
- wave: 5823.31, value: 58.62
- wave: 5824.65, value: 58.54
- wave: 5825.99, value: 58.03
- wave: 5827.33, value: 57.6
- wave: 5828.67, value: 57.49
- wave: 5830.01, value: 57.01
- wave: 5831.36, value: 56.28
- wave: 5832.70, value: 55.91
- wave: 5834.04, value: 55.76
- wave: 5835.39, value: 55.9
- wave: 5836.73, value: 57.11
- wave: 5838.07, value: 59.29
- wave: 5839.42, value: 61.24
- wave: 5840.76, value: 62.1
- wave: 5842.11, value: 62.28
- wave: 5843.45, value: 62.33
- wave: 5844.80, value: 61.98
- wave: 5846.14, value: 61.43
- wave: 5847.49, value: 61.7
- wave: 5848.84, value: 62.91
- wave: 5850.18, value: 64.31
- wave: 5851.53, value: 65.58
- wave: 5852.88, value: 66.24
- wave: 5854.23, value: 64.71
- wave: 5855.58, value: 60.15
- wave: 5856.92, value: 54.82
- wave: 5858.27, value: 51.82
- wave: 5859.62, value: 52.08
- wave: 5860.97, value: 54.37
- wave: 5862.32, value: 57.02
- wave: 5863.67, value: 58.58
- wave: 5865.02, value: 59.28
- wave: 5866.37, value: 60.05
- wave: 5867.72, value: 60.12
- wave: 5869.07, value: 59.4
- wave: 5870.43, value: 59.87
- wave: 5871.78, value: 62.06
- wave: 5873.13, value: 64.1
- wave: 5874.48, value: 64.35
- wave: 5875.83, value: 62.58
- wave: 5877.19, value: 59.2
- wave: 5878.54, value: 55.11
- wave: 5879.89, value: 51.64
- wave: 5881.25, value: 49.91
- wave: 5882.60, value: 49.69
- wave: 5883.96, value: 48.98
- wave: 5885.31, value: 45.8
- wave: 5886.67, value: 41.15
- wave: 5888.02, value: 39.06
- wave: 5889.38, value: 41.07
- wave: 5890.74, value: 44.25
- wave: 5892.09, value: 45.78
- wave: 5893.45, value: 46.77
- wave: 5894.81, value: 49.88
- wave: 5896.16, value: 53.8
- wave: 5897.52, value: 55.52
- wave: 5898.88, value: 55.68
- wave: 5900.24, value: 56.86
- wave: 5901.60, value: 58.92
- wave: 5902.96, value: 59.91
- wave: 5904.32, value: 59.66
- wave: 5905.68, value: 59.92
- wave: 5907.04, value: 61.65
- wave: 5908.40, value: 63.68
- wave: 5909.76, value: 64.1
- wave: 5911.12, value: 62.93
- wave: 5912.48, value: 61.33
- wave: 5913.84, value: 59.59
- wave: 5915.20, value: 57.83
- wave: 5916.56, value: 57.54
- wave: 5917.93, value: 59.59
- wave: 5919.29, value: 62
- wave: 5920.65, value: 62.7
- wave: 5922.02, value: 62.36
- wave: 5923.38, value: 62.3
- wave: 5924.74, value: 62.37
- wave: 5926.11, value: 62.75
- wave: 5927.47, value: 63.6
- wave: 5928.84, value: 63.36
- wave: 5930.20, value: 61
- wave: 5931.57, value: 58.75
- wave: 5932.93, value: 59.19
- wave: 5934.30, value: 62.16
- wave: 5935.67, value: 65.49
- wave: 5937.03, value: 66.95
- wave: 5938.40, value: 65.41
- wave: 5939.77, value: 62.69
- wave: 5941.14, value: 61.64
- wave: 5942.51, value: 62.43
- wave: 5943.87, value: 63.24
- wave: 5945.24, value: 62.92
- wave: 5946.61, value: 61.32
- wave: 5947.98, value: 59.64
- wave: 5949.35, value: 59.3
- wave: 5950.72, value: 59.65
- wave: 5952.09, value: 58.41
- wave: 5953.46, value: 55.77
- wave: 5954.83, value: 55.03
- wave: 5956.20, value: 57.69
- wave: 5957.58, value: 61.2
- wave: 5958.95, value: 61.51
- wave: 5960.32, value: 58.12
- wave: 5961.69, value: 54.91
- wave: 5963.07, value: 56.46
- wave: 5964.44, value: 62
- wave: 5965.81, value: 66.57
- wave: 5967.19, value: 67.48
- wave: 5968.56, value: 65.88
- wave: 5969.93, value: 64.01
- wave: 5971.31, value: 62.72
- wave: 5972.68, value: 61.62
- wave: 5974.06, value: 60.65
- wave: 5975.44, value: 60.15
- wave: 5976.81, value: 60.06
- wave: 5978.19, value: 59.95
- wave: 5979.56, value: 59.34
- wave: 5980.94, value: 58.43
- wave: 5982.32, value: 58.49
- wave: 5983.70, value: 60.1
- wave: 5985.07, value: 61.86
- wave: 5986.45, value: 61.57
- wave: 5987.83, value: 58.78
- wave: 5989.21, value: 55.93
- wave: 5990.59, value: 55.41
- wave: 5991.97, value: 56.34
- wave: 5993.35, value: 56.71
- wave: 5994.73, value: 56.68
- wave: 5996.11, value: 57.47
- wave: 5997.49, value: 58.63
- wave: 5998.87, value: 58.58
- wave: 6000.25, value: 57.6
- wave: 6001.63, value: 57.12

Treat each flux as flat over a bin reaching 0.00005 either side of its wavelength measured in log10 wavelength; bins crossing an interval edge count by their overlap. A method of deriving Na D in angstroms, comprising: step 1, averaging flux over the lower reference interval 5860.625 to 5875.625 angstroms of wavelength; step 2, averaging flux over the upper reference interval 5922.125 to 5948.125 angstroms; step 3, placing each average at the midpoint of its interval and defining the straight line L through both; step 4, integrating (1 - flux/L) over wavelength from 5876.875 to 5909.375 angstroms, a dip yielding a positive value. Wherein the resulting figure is 4.7 angstroms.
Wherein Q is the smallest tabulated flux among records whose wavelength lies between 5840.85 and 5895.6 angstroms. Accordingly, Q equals 39.06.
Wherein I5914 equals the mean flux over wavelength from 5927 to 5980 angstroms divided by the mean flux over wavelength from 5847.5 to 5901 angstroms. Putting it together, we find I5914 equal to 1.11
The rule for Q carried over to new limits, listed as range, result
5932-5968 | 54.91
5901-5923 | 57.54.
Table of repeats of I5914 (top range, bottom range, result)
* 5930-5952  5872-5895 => 1.22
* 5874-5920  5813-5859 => 0.90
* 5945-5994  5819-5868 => 1.01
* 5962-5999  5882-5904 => 1.21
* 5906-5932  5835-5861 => 1.02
